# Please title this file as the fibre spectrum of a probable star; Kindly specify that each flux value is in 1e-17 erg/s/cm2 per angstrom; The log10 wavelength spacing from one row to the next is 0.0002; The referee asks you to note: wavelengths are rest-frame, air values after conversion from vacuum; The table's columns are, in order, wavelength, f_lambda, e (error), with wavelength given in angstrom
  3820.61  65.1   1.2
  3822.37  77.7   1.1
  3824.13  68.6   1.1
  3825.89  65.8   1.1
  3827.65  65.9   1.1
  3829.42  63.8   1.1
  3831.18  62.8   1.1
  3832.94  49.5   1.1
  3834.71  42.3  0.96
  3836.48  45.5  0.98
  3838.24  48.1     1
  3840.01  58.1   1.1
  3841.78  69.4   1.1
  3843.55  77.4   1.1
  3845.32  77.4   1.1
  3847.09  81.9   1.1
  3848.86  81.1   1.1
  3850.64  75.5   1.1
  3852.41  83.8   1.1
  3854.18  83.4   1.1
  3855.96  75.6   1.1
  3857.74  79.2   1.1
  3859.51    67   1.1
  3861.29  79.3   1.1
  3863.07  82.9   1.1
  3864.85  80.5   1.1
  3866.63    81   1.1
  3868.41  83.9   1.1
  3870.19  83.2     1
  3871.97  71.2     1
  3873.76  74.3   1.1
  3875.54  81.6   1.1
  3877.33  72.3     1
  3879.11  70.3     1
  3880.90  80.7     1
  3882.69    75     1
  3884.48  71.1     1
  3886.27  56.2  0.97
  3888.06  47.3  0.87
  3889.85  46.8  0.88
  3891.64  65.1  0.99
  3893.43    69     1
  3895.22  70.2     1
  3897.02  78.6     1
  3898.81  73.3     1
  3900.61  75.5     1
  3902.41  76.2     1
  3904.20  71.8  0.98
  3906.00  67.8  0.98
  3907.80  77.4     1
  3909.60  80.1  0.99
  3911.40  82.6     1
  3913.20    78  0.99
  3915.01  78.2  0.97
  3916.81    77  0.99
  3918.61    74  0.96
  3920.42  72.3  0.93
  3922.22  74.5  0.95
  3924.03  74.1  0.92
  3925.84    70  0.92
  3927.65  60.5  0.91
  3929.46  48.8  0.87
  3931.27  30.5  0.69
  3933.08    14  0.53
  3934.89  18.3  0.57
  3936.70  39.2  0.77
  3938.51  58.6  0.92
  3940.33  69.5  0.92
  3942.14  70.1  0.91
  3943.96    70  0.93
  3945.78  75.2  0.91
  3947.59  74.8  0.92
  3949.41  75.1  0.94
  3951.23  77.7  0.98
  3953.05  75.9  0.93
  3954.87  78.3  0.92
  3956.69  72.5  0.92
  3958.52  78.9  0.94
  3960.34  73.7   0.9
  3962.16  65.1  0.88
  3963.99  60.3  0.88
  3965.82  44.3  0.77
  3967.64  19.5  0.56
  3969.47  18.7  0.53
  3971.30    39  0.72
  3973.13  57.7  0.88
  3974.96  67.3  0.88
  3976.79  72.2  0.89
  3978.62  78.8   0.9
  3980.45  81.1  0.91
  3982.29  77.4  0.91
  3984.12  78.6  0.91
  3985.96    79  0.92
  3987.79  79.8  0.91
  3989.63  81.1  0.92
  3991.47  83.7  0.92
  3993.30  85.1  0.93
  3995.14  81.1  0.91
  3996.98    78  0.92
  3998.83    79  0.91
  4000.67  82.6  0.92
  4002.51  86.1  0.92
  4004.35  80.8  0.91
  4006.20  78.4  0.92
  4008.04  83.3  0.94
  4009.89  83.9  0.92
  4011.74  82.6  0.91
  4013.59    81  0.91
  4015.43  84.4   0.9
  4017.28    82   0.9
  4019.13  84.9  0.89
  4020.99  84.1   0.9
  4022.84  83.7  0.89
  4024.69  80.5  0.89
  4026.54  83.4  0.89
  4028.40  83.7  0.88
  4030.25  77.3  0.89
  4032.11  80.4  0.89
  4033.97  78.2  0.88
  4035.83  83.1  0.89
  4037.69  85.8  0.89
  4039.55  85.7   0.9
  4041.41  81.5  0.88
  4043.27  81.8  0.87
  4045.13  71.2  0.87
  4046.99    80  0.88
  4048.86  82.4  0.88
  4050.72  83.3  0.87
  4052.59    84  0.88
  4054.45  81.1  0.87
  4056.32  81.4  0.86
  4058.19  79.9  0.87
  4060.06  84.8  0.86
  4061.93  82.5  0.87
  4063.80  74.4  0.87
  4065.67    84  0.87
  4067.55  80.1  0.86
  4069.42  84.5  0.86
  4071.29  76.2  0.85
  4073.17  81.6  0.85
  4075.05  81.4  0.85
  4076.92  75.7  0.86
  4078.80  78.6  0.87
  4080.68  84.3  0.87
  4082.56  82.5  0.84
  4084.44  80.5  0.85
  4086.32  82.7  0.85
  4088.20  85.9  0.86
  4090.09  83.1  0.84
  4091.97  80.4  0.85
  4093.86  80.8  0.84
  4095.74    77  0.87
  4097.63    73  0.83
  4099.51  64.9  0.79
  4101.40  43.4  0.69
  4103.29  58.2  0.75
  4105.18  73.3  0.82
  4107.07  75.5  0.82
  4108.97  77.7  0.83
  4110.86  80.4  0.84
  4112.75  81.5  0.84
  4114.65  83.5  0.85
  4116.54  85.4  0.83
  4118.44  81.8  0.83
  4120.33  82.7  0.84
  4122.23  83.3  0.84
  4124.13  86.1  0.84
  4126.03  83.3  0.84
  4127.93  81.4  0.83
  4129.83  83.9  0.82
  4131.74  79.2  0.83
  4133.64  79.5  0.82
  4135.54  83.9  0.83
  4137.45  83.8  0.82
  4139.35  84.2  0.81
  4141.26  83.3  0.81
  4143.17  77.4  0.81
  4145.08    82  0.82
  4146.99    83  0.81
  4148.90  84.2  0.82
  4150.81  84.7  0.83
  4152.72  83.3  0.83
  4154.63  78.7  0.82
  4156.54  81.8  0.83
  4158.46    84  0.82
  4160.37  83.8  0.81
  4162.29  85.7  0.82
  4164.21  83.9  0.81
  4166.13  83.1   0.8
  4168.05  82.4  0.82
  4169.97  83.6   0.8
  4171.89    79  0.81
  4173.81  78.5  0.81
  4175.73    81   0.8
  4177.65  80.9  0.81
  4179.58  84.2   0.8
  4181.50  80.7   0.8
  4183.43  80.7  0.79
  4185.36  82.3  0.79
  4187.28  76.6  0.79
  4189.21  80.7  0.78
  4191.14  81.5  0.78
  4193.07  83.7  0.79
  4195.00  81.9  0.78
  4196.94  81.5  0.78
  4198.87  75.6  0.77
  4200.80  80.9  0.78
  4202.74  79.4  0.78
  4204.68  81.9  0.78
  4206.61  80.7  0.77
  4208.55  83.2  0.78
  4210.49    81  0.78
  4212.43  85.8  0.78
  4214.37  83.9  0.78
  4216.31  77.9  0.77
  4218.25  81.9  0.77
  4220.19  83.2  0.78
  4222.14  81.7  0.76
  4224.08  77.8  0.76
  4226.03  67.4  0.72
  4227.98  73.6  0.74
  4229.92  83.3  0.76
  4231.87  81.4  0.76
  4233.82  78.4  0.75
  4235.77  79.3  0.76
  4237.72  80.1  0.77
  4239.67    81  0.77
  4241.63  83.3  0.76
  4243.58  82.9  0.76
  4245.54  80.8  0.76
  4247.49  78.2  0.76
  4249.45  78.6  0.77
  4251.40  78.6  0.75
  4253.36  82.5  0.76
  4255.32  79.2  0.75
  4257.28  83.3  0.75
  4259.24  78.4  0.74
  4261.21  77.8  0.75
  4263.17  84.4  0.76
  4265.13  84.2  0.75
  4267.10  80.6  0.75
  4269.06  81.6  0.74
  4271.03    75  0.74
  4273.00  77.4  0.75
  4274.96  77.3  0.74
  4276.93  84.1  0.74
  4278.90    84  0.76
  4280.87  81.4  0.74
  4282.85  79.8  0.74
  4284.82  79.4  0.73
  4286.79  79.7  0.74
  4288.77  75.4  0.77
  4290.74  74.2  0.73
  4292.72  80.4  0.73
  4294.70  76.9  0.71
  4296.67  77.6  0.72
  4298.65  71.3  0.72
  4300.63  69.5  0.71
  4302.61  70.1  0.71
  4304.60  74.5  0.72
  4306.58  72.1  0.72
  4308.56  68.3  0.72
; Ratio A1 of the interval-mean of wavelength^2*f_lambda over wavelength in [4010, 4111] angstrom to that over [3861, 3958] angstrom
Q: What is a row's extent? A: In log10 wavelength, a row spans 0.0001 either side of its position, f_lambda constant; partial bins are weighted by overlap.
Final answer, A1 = 1.24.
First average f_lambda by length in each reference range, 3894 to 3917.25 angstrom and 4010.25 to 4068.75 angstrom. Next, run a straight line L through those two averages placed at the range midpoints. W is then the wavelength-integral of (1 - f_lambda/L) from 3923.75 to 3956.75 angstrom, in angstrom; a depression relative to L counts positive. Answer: 7.4 angstrom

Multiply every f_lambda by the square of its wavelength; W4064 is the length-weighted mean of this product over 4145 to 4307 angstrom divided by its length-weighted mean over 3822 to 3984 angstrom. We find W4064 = 1.39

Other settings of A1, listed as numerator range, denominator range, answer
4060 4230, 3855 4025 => 1.25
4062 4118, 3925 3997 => 1.30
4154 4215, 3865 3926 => 1.29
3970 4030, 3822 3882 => 1.18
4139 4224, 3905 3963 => 1.39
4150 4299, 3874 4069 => 1.25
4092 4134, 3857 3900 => 1.20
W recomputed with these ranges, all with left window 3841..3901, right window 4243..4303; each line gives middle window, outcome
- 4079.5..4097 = -1.1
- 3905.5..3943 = 6.1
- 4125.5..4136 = -0.6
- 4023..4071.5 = -3.2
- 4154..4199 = -2.2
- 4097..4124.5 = 0.6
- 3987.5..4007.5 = -1.6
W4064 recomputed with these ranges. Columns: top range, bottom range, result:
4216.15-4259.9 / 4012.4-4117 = 1.09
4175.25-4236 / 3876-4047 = 1.27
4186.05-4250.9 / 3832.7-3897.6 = 1.35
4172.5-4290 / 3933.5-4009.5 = 1.33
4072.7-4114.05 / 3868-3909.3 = 1.19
